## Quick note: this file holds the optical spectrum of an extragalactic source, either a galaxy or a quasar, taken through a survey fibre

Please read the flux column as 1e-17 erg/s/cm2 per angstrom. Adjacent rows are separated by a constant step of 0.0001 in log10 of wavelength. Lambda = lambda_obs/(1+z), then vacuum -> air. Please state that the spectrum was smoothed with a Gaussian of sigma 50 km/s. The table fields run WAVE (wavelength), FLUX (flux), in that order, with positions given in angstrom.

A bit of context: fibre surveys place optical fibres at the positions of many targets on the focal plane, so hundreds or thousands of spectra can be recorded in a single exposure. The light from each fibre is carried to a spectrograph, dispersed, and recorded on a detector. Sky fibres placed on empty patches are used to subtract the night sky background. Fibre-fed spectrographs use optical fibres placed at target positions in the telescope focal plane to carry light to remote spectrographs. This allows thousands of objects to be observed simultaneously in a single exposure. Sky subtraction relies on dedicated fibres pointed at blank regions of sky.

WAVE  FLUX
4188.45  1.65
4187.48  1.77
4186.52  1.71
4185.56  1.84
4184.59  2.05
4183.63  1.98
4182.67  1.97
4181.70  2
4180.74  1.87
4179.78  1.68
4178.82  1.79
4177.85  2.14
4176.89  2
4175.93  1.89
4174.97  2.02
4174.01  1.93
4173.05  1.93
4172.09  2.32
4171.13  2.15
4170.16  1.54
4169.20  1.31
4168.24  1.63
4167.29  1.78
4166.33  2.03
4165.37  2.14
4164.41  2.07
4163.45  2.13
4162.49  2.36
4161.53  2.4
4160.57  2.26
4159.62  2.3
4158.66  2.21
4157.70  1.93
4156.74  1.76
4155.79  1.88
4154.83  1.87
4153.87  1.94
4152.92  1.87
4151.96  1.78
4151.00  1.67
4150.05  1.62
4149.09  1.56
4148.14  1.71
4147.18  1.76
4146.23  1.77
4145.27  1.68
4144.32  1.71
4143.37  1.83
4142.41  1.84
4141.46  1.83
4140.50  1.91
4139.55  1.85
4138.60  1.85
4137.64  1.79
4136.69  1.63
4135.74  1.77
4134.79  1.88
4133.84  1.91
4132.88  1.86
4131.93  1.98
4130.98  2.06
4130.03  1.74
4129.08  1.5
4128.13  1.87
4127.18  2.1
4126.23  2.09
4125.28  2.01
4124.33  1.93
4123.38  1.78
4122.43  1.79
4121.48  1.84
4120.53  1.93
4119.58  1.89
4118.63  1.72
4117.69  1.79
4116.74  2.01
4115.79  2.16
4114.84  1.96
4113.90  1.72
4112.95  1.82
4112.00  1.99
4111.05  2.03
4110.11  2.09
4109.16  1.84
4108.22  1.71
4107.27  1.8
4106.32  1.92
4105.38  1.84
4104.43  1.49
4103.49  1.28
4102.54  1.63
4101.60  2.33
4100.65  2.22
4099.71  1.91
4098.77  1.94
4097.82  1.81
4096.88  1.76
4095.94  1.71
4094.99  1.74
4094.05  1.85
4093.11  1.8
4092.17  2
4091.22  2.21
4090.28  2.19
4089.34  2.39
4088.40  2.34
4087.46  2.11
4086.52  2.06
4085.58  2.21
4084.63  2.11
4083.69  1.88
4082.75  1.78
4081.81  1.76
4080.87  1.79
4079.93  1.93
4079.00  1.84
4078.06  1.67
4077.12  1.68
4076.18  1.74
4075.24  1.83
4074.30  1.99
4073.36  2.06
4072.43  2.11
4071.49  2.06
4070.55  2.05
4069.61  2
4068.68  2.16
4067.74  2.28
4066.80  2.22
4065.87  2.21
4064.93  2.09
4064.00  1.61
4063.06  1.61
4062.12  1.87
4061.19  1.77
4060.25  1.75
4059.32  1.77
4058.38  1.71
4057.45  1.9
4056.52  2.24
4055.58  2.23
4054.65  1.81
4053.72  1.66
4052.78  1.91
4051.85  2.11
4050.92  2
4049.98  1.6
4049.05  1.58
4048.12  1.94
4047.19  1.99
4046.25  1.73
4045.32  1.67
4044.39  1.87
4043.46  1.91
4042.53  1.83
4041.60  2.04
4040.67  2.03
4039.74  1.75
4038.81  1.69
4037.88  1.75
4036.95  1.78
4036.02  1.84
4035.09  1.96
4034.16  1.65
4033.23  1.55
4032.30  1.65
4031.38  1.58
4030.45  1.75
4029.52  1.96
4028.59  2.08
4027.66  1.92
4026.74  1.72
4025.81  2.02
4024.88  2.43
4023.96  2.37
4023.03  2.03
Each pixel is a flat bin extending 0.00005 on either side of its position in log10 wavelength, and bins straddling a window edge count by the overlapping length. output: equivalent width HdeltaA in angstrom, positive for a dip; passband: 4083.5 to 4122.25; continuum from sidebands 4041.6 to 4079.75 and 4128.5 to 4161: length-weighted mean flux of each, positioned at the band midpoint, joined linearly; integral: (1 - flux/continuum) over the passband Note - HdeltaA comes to -1.1 angstrom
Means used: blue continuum 1.9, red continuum 1.84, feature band 1.93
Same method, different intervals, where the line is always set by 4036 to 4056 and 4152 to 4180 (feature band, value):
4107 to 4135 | 0.5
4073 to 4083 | 0.3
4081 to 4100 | -0.8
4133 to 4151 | 1.6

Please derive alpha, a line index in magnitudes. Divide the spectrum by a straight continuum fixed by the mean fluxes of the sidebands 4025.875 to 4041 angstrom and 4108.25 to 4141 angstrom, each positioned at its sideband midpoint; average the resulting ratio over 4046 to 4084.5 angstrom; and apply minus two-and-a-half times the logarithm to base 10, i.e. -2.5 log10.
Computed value -0.05 mag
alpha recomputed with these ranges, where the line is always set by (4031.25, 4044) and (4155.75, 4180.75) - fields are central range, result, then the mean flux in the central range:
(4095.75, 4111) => 0.03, 1.84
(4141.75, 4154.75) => 0.12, 1.75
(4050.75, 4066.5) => -0.04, 1.9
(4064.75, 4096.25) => -0.08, 2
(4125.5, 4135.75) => 0.02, 1.9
